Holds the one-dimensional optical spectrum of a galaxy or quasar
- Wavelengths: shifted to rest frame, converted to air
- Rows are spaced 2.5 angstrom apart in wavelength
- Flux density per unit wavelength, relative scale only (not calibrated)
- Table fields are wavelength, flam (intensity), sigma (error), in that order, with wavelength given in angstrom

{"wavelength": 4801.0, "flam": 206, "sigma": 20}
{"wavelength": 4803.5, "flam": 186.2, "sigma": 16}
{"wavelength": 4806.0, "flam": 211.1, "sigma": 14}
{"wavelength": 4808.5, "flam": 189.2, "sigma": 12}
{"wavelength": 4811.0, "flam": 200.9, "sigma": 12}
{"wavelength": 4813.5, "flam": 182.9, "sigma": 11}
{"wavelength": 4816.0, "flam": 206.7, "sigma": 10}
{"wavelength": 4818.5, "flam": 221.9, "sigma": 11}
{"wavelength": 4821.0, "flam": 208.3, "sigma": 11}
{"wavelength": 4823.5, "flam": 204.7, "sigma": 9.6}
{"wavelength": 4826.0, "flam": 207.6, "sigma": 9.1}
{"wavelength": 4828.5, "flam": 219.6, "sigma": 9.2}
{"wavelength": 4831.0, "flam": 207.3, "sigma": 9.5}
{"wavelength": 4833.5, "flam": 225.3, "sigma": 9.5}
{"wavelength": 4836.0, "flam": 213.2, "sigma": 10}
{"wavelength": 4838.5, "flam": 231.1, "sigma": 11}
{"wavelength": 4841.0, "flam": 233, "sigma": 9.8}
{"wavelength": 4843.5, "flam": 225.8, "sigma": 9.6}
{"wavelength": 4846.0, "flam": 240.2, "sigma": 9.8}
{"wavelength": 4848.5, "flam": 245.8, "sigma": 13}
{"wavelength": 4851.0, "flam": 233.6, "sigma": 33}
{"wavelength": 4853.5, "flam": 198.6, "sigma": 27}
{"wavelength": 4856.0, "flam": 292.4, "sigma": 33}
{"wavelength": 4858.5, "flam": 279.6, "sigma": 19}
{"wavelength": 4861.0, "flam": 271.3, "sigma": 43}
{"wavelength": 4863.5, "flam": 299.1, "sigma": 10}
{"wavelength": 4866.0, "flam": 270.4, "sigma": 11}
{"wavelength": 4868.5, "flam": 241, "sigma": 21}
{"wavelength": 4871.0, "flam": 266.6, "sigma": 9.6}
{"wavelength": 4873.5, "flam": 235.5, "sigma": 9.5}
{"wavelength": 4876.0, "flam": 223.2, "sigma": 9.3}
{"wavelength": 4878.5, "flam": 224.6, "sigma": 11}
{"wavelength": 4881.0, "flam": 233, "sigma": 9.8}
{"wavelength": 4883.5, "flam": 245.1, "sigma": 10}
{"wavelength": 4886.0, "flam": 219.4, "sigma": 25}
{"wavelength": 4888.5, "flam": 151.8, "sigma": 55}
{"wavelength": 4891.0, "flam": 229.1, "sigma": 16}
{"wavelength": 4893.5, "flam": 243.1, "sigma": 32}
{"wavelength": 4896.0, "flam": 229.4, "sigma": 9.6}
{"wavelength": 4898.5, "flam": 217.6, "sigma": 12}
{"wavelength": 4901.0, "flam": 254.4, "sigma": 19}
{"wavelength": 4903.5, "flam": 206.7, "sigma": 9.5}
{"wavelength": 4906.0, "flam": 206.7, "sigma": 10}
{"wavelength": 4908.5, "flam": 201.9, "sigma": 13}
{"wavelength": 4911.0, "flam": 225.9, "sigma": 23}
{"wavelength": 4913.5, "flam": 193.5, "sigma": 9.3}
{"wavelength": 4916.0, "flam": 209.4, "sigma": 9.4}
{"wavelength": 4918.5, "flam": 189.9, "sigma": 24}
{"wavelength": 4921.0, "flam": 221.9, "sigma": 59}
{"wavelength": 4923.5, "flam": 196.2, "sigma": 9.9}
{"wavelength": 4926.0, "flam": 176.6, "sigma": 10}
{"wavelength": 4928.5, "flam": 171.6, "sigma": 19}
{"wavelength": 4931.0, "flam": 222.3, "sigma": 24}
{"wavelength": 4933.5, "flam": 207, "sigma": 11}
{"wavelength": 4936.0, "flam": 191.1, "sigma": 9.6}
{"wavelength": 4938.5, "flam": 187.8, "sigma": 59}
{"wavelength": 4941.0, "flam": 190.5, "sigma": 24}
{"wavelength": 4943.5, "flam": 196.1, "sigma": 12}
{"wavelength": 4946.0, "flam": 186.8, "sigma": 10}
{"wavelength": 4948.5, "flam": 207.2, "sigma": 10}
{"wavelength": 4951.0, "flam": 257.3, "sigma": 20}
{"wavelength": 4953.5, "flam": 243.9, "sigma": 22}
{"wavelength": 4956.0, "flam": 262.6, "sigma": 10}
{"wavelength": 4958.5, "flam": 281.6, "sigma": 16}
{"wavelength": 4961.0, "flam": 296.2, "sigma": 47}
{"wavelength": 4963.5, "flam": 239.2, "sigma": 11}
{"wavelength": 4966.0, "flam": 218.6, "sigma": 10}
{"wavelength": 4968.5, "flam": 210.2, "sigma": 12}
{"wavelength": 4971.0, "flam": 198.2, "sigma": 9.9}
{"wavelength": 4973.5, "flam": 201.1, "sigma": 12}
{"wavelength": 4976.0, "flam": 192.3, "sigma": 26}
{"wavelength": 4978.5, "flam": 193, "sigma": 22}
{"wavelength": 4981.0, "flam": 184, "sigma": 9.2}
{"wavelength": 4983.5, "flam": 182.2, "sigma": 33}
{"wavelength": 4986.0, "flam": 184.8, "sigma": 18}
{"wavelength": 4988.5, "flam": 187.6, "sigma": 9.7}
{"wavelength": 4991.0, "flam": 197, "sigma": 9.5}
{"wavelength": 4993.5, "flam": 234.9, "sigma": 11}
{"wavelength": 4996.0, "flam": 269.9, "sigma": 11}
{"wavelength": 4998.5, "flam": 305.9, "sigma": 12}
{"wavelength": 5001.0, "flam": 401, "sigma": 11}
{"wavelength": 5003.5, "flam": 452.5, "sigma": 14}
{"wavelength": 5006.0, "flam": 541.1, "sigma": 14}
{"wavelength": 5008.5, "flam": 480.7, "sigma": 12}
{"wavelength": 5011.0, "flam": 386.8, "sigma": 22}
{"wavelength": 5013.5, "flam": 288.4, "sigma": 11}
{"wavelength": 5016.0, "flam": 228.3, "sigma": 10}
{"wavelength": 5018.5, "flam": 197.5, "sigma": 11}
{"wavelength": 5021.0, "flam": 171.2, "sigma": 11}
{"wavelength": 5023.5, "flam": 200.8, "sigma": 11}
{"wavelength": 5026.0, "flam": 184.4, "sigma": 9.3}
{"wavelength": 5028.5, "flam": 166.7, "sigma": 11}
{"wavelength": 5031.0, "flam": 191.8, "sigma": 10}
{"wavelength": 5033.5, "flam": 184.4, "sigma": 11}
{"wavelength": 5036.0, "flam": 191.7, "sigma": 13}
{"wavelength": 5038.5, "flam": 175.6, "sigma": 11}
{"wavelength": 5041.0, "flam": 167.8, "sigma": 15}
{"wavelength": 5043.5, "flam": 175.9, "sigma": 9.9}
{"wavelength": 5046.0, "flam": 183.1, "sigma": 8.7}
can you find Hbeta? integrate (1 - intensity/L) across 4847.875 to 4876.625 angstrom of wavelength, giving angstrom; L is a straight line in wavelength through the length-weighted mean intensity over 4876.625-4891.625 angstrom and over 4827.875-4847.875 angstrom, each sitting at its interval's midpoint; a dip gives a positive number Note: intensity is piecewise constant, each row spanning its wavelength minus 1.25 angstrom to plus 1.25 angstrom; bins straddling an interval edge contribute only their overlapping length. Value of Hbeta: -4.5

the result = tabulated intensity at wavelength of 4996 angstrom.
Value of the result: 269.9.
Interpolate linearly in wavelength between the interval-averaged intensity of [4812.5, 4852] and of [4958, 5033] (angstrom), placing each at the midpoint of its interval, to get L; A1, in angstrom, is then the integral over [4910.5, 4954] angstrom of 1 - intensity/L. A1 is 6.8 angstrom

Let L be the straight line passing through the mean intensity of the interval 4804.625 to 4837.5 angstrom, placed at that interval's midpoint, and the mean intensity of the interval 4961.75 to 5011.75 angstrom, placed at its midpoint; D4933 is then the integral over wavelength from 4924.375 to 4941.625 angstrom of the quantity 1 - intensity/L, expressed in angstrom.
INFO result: 4.0 angstrom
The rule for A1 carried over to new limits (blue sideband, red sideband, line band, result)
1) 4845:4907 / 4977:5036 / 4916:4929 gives 2.7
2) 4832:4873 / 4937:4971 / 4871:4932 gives 6.0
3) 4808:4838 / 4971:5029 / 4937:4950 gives 2.7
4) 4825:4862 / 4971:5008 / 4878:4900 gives 2.1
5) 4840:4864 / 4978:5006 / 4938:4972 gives 4.6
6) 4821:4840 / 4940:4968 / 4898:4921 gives 1.5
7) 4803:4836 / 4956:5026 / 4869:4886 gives -0.9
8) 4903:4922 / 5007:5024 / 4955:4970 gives -0.3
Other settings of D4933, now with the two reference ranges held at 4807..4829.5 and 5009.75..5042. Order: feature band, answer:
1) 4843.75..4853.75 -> -1.3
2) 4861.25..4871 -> -3.0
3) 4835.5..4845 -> -1.0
